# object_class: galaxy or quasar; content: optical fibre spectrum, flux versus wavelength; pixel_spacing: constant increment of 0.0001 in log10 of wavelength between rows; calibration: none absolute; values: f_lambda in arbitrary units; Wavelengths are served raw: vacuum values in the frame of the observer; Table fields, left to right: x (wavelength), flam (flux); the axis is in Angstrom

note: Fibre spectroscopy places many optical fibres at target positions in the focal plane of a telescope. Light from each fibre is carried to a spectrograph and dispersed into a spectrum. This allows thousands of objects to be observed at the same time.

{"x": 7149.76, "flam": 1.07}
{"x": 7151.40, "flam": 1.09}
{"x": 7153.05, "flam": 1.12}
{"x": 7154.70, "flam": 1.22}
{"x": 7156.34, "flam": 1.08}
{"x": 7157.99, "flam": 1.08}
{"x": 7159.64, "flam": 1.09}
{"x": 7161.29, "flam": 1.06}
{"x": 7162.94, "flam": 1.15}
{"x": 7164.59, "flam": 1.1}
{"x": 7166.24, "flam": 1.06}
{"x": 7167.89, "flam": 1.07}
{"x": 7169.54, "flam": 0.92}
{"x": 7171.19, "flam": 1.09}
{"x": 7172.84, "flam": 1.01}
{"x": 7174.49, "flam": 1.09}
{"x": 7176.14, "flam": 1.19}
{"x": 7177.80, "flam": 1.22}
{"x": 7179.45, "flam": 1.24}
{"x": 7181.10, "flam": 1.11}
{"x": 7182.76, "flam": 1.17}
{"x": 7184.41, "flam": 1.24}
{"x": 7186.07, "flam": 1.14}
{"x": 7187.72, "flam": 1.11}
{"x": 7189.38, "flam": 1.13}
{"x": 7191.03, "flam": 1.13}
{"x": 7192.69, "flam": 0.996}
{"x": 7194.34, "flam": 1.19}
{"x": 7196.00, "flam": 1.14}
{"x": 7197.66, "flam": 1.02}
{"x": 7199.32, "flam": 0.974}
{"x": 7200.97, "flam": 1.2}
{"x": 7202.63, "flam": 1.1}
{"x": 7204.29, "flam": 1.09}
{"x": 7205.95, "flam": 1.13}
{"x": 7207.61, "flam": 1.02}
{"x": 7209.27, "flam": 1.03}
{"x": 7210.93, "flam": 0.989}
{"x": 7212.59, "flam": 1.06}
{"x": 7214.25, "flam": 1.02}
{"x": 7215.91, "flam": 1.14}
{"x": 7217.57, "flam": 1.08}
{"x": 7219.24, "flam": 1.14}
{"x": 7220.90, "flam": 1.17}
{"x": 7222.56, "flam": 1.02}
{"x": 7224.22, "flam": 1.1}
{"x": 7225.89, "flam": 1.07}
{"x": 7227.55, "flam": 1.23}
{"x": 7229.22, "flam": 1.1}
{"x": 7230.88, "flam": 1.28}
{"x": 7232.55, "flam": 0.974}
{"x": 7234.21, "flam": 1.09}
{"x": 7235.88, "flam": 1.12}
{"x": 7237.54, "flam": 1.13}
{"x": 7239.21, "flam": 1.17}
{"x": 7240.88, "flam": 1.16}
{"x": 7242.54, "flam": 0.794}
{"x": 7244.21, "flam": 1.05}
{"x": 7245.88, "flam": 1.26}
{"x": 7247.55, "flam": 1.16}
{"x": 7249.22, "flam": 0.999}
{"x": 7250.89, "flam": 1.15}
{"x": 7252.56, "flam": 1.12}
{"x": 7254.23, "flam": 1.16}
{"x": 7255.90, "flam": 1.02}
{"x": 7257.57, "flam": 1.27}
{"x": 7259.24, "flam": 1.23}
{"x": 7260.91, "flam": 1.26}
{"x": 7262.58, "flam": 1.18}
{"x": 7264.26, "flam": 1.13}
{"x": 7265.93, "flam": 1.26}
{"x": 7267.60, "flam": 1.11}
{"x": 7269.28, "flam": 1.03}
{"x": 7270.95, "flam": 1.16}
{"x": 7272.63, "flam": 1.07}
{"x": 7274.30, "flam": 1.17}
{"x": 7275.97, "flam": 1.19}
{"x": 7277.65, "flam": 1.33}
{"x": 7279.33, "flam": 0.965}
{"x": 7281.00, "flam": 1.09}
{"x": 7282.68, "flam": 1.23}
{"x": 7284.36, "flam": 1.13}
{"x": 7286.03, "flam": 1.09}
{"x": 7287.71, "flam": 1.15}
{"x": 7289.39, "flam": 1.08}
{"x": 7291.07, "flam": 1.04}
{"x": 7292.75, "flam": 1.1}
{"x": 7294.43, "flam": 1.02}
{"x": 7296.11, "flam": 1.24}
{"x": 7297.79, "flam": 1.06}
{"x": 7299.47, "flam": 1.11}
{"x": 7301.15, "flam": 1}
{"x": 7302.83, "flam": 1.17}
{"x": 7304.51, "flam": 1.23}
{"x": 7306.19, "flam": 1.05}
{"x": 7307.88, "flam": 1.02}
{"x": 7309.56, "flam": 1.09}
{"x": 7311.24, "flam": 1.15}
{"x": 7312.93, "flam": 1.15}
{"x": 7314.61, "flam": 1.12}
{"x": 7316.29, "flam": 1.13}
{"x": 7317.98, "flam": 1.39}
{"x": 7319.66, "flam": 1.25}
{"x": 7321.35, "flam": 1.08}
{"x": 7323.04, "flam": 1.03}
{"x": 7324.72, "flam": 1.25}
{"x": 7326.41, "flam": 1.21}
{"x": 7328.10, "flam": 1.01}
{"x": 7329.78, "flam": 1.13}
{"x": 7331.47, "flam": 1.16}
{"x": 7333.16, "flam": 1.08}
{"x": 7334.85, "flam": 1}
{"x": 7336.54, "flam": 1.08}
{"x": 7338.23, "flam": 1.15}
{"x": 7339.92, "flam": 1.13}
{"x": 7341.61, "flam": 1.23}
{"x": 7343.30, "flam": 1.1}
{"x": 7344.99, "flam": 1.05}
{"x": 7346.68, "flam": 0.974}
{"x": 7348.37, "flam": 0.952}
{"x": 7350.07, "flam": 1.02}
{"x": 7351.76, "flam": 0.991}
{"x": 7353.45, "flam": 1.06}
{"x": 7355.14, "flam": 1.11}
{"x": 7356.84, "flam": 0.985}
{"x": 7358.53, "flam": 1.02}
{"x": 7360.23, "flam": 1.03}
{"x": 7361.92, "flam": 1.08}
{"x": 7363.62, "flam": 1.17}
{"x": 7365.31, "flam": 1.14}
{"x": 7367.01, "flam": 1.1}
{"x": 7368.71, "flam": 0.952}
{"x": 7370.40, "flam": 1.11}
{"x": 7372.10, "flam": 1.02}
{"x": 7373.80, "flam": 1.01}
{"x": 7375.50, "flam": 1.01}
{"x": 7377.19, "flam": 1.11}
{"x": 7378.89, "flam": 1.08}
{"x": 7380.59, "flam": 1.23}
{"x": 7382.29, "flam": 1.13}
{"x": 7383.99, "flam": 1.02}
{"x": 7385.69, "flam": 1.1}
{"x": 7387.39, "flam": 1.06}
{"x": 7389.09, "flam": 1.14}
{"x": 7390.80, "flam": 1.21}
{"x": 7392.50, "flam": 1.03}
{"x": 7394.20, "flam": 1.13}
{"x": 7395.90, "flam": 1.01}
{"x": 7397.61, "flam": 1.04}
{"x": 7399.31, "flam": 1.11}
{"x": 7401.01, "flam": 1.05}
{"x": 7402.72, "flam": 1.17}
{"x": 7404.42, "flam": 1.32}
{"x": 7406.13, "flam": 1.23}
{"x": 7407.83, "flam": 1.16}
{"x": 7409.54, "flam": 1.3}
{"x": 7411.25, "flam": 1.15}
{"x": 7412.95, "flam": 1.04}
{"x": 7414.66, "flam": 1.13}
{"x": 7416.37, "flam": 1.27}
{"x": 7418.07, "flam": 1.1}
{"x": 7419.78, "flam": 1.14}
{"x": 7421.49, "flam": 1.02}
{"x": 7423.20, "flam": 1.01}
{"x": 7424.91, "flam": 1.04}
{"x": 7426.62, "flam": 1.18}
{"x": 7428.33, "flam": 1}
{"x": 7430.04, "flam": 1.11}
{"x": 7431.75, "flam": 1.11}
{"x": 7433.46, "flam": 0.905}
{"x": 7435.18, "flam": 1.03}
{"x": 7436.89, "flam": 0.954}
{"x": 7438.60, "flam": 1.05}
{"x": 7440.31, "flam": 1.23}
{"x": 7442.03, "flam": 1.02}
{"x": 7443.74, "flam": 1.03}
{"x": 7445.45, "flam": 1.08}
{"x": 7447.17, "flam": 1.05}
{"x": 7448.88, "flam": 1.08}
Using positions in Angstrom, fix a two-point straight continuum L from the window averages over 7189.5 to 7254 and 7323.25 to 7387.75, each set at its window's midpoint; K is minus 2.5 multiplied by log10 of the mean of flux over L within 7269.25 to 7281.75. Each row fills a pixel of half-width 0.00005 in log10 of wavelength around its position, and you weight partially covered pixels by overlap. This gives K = -0.04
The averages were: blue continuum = 1.1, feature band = 1.13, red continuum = 1.08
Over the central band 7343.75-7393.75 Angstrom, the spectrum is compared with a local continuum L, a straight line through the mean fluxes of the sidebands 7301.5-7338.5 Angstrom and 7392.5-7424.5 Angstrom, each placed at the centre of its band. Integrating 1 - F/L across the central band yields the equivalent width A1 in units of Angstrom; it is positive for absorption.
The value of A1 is 2.8 Angstrom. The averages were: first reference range 1.13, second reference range 1.13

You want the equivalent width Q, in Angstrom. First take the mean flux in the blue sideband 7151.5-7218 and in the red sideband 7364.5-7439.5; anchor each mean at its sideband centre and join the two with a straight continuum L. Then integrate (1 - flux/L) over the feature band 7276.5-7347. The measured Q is -1.5 Angstrom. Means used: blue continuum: 1.1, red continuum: 1.1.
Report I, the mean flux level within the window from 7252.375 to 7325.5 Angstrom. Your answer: 1.14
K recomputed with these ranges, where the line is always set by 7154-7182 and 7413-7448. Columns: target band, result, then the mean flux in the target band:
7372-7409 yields -0.03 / 1.11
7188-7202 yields 0.00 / 1.1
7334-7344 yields -0.03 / 1.12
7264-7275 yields -0.04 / 1.13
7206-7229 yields 0.01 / 1.08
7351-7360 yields 0.05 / 1.03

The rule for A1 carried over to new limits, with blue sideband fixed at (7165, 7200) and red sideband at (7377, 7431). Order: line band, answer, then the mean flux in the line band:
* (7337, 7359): 1.1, 1.06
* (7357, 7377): 1.1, 1.06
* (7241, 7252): 0.3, 1.08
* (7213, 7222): 0.0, 1.11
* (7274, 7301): -0.2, 1.12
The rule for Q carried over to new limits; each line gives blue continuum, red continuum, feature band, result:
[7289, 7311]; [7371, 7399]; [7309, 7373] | -0.42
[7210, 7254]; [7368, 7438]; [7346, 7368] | 0.97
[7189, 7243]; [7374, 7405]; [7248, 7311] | -1.76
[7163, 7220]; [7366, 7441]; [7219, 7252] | -0.28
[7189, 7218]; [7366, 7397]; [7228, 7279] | -2.69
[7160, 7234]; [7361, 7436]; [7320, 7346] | -0.31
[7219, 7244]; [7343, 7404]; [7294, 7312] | -0.32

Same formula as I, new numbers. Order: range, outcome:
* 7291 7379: 1.09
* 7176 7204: 1.13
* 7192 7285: 1.12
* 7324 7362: 1.08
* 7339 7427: 1.09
